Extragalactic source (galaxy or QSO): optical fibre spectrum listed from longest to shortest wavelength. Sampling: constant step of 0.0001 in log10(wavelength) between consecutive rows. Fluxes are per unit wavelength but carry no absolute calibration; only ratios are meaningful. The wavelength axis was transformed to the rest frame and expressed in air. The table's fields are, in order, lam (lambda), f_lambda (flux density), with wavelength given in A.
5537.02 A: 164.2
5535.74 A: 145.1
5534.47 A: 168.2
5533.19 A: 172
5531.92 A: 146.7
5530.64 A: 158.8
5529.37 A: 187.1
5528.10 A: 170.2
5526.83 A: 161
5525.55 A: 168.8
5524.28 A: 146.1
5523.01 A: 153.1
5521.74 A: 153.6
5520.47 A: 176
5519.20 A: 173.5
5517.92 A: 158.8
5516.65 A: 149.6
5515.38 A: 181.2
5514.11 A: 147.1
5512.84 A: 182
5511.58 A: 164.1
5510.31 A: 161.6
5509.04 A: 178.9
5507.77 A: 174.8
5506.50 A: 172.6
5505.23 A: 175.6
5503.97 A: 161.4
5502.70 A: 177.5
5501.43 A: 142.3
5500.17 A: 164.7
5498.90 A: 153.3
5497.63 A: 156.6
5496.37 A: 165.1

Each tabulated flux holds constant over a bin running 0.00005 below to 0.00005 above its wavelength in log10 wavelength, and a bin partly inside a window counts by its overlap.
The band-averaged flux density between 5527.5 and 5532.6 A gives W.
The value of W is 166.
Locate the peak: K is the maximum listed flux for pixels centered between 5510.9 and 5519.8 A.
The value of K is 182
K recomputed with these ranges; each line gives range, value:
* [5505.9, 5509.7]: 178.9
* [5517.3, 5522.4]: 176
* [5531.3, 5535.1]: 172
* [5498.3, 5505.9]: 177.5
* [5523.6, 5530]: 187.1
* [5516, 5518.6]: 158.8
